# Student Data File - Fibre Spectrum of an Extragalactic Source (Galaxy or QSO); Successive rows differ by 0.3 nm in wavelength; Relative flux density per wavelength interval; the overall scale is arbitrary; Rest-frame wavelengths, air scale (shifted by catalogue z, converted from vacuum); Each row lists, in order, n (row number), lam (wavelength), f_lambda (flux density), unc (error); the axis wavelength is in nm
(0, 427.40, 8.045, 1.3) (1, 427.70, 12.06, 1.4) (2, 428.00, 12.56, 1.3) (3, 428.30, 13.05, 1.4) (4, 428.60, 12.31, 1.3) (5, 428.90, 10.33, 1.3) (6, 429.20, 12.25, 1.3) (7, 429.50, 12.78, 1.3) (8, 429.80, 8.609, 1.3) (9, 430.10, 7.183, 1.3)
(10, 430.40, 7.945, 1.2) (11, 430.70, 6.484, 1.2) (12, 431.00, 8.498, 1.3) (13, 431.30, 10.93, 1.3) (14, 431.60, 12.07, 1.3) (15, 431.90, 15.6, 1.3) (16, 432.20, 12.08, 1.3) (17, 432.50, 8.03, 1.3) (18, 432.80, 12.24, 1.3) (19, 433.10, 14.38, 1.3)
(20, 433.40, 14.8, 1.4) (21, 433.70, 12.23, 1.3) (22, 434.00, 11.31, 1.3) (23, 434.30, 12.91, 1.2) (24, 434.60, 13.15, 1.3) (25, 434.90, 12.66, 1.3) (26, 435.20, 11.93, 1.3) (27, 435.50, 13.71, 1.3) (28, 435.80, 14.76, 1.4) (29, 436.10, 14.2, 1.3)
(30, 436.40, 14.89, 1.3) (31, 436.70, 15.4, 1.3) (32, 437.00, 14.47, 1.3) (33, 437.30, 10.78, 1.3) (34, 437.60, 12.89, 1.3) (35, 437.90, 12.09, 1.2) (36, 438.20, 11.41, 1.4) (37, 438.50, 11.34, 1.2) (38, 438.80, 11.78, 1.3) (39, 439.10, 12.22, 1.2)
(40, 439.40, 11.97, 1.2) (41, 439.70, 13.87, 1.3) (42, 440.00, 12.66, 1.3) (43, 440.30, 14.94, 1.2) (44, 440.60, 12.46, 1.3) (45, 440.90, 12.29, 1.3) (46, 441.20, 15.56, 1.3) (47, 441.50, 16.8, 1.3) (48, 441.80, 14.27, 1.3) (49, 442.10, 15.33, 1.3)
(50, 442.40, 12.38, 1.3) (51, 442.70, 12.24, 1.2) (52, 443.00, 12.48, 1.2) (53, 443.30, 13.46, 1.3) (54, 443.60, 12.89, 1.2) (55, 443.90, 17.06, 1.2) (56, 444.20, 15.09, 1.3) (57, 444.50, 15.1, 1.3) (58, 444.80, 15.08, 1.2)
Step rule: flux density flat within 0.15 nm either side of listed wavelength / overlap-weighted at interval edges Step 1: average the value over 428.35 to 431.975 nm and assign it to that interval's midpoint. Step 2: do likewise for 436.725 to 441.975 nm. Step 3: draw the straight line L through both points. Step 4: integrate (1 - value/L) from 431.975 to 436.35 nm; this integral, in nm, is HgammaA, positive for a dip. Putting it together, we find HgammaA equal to -0.48 nm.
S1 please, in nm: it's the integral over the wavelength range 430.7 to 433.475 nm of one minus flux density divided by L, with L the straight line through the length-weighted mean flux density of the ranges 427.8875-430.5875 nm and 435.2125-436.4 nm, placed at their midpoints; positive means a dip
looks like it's 0.112 nm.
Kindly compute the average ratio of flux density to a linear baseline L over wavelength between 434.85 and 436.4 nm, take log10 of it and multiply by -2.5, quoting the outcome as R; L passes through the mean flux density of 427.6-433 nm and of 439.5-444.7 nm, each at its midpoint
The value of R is -0.11 mag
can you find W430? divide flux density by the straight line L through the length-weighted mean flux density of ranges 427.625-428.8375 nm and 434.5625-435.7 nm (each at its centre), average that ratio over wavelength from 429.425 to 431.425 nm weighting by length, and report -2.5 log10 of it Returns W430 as 0.39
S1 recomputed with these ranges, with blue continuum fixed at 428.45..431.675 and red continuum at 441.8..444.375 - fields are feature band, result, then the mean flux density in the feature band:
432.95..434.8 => -0.34 nm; 13.1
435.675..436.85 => -0.30 nm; 14.8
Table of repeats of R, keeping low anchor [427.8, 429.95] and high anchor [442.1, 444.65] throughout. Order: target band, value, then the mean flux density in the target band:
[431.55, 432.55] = -0.01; 12.3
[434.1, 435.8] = -0.03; 13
